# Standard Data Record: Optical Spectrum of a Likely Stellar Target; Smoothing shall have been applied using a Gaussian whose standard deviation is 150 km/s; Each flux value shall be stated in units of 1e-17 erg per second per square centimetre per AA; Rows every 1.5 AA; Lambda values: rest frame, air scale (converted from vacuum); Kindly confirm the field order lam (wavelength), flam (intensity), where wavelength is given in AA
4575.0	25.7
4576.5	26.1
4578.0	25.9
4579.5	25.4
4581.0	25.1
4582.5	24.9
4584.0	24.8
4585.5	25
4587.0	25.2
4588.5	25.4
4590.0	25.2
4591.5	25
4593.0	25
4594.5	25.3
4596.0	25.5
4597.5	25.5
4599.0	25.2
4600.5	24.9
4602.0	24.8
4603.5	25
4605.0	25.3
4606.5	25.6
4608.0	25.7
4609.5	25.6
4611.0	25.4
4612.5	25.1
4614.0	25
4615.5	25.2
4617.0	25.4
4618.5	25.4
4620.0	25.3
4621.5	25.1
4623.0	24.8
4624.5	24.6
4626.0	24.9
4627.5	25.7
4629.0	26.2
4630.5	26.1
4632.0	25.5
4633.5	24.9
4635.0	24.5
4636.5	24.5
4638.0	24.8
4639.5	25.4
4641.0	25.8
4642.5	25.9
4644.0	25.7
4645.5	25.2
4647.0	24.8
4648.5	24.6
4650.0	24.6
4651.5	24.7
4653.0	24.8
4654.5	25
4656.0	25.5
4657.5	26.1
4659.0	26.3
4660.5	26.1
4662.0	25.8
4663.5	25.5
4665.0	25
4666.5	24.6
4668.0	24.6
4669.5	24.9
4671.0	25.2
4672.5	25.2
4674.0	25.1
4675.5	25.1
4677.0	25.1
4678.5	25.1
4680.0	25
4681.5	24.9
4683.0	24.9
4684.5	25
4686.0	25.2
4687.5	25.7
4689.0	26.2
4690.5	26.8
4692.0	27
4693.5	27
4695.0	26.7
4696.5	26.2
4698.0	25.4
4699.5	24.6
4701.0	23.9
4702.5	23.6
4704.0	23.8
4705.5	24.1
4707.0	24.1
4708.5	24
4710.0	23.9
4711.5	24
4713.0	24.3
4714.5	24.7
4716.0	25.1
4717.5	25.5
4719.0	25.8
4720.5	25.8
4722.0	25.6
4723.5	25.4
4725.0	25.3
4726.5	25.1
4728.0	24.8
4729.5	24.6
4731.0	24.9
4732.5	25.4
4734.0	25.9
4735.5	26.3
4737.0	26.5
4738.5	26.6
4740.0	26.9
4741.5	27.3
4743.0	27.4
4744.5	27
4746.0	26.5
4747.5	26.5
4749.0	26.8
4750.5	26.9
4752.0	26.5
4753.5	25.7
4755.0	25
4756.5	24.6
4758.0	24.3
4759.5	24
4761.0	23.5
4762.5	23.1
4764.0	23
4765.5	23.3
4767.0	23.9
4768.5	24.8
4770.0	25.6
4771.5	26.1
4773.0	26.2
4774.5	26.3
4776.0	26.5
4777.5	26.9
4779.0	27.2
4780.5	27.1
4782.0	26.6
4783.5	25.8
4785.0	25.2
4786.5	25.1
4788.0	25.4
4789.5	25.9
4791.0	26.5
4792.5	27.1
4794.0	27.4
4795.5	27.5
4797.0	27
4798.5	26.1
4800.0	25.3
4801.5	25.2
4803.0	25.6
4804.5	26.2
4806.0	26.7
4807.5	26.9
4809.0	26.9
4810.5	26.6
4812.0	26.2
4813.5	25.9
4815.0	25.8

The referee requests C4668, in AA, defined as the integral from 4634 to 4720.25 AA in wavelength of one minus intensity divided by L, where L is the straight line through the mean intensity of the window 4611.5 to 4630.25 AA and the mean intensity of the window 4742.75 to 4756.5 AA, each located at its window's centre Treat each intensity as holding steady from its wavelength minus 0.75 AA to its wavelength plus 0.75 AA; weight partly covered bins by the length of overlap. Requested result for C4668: 2.0 AA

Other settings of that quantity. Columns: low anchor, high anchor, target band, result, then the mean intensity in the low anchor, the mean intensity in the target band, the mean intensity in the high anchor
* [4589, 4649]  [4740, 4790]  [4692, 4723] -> 0.6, 25.2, 25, 25.7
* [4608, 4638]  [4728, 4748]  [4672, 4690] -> 0.4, 25.2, 25.2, 26.2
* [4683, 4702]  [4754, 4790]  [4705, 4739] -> 0.6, 25.7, 25.1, 25.2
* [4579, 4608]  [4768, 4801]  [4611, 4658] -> 0.4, 25.2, 25.2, 26.3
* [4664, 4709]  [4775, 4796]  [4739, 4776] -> 0.8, 25.1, 25.5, 26.4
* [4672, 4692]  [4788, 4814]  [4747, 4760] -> 0.2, 25.4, 25.6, 26.4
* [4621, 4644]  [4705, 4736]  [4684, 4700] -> -0.6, 25.3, 26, 25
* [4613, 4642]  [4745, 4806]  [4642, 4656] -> 0.1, 25.2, 25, 25.7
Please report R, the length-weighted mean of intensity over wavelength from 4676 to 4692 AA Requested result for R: 25.5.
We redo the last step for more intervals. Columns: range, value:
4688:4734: 25.1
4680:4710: 25.2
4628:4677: 25.2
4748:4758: 25.8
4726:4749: 26.1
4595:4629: 25.2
